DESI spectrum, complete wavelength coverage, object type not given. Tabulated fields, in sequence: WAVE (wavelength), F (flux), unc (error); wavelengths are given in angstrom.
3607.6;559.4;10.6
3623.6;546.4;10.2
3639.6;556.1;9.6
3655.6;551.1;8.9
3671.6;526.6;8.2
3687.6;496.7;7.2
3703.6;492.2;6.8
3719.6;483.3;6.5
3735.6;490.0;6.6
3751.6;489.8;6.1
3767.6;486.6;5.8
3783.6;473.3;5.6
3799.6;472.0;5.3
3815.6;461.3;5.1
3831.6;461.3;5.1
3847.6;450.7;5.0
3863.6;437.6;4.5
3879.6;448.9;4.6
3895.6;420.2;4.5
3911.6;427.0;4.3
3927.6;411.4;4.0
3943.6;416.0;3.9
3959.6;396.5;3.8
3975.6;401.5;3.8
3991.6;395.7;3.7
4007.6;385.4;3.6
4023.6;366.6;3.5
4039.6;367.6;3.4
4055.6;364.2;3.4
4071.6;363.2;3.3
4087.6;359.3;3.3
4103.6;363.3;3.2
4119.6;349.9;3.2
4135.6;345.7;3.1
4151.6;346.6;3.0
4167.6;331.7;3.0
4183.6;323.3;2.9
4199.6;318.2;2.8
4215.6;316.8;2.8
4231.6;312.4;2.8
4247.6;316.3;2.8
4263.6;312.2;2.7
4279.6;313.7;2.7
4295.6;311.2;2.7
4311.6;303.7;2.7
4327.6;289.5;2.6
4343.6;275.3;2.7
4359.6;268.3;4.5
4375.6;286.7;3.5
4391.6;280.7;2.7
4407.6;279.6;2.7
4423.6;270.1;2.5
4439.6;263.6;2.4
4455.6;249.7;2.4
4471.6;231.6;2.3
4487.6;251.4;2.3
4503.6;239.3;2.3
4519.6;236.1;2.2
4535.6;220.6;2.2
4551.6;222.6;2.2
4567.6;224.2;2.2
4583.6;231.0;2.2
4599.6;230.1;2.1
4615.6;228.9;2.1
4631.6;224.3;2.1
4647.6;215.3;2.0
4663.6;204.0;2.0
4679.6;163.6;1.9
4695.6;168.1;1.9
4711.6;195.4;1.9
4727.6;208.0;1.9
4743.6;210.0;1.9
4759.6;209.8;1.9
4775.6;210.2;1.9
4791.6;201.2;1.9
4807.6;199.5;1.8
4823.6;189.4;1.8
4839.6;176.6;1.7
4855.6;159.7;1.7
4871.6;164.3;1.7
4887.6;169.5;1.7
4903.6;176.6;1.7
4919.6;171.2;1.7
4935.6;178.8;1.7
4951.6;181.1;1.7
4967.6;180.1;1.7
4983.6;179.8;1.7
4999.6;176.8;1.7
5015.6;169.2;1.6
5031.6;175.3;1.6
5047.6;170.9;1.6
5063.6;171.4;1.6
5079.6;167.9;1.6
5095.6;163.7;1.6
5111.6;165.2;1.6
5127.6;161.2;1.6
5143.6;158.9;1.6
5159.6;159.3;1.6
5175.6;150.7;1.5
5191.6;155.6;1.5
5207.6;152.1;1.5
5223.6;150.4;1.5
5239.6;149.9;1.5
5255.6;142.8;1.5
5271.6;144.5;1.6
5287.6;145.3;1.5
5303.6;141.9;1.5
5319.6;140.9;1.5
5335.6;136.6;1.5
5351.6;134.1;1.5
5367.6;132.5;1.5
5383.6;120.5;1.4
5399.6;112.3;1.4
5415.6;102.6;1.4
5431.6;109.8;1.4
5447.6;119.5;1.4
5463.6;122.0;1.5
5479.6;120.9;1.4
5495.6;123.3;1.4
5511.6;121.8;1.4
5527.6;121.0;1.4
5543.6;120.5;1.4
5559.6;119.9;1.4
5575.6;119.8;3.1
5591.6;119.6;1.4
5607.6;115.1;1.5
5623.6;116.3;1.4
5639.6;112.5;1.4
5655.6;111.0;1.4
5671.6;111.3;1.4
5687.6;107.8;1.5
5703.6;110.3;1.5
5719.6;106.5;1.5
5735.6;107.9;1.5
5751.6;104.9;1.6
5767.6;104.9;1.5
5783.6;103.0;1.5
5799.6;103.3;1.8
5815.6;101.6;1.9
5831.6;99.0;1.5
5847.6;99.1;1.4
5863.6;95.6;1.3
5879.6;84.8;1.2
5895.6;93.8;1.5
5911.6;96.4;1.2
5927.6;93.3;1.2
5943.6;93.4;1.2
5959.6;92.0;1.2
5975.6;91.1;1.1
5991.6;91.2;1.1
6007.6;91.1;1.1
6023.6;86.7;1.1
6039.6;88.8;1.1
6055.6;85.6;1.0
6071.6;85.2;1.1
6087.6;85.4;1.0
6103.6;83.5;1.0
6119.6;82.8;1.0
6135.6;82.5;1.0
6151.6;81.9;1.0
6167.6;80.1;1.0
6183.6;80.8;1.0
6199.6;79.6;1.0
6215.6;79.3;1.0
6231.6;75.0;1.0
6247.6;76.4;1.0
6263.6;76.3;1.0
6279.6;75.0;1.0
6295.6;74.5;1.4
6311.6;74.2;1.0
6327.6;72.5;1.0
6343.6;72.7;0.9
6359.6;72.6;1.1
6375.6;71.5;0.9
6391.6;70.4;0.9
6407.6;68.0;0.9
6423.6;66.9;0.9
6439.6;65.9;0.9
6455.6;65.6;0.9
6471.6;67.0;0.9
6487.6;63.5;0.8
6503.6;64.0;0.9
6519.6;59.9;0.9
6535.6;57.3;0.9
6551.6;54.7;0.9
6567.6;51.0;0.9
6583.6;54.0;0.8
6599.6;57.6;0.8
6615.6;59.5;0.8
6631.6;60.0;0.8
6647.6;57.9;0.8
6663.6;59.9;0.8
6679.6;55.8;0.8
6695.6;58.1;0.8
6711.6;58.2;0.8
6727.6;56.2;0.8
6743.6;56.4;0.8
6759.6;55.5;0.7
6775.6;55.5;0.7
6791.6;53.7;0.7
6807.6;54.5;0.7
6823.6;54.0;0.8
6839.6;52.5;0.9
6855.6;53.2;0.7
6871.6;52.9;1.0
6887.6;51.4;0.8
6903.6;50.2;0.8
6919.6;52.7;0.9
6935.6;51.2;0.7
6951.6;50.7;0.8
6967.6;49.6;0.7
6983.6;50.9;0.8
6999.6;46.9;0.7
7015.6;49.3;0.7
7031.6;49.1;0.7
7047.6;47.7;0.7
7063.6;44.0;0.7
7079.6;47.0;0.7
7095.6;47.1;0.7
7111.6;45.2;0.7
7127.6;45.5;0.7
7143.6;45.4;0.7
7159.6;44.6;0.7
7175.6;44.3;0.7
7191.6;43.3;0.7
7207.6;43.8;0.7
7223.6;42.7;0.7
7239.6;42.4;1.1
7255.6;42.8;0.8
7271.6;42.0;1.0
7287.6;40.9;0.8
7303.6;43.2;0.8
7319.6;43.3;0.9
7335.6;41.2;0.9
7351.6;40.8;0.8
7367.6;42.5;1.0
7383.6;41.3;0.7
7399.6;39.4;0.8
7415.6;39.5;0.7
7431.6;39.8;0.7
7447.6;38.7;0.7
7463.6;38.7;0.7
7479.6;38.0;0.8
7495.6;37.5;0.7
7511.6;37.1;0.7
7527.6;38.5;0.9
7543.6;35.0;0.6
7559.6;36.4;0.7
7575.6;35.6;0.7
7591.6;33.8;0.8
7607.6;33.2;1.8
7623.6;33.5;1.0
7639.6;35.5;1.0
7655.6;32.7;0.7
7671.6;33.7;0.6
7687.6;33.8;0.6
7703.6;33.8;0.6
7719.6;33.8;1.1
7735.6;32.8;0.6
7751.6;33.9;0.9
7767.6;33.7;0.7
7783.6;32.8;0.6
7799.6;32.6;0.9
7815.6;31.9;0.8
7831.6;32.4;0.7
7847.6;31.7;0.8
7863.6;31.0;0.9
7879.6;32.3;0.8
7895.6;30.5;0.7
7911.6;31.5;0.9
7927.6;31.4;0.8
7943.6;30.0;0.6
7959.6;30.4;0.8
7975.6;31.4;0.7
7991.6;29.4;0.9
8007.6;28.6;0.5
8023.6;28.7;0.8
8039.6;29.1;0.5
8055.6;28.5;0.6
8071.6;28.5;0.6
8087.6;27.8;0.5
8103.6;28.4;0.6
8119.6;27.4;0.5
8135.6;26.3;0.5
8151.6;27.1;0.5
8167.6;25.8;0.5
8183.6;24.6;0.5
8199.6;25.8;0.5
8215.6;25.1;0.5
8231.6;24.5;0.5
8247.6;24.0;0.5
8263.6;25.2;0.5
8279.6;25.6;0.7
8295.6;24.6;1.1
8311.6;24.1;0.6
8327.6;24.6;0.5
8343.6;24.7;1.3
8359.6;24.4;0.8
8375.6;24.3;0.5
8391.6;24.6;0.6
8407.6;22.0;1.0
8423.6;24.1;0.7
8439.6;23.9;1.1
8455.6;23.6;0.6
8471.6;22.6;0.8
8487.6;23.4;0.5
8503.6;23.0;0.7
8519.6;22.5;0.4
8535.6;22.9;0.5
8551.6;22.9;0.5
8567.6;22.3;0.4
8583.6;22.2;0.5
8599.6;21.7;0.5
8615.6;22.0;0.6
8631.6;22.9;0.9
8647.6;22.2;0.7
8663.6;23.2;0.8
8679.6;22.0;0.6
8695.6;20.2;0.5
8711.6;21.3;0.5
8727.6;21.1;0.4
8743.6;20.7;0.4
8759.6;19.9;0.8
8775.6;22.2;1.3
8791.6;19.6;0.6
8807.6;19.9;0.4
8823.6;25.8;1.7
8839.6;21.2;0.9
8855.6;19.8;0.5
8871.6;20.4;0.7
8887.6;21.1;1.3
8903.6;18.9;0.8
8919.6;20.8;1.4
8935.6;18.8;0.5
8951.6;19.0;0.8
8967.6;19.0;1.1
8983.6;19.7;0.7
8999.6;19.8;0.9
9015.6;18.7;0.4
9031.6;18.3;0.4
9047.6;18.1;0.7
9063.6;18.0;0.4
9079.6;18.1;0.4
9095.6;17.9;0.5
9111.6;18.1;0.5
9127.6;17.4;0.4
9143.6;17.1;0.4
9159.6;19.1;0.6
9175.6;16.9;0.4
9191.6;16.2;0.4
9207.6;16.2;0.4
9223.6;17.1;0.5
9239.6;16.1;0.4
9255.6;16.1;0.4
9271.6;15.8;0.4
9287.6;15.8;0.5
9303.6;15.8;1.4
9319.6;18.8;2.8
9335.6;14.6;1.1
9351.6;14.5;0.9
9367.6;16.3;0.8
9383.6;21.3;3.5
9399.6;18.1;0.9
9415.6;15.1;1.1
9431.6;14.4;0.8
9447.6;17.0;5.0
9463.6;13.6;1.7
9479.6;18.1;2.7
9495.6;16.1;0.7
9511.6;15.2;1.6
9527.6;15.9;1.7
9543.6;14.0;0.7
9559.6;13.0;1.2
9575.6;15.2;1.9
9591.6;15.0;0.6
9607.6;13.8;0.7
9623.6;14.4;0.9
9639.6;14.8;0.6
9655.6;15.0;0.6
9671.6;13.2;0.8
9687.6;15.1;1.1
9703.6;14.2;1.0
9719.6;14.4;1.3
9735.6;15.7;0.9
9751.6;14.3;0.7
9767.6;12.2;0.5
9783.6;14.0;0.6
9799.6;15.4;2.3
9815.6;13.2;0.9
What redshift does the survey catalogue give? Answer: -0.001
